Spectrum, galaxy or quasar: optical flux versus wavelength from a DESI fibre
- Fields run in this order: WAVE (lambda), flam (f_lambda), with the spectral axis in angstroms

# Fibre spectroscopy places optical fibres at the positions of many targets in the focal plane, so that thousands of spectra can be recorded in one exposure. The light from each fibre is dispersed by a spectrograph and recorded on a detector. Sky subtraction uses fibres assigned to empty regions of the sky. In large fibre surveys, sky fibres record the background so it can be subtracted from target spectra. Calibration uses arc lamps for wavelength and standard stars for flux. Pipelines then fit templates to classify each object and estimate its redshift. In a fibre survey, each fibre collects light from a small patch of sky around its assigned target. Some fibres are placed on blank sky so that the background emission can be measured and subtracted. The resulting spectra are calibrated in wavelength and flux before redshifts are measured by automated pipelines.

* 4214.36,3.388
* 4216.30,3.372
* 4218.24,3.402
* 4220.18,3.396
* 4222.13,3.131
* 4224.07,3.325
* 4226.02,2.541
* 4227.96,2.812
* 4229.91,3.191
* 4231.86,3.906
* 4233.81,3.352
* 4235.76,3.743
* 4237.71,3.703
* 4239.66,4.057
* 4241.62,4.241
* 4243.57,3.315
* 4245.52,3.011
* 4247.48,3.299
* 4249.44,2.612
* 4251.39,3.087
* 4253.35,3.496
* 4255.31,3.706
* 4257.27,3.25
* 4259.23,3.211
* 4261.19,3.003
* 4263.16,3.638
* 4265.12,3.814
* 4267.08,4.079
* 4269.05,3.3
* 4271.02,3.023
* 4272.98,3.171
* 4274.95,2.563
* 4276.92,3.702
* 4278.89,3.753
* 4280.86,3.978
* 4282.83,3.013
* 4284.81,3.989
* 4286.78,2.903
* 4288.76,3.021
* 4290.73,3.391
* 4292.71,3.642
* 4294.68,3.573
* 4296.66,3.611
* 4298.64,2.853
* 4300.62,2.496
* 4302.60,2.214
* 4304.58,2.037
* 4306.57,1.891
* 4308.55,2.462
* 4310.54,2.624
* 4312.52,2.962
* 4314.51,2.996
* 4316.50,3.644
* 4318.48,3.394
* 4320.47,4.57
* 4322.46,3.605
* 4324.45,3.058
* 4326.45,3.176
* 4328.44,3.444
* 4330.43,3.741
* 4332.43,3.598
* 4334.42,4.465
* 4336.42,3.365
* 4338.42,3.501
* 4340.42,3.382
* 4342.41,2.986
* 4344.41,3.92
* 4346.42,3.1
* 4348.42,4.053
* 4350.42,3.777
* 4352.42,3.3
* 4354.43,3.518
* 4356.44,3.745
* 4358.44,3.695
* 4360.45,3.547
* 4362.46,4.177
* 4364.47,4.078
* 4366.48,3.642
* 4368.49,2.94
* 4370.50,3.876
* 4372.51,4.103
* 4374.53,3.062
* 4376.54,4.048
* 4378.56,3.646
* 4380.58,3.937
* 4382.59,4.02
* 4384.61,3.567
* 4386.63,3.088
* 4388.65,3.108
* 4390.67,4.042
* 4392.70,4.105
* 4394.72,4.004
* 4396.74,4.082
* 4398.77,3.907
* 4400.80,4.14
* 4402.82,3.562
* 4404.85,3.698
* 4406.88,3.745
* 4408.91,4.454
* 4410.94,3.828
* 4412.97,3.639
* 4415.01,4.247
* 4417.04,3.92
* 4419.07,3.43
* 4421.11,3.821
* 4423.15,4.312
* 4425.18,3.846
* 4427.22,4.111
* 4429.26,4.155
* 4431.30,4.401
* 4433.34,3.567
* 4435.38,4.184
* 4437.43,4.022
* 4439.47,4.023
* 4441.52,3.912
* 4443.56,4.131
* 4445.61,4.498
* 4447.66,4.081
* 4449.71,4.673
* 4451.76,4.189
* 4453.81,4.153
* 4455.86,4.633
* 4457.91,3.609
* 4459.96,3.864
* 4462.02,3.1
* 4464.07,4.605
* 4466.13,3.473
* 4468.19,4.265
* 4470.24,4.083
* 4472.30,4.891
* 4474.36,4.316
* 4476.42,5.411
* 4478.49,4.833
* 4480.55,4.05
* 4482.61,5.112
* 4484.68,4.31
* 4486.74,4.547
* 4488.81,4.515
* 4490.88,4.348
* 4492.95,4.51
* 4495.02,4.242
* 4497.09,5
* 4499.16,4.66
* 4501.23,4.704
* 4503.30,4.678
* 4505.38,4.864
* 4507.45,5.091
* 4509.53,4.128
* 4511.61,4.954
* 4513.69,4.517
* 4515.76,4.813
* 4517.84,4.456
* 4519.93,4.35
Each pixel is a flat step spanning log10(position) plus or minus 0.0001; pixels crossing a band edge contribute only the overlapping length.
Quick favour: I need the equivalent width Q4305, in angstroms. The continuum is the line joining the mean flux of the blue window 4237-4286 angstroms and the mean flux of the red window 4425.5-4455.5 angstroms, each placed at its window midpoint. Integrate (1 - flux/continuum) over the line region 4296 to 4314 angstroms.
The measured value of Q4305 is 5.2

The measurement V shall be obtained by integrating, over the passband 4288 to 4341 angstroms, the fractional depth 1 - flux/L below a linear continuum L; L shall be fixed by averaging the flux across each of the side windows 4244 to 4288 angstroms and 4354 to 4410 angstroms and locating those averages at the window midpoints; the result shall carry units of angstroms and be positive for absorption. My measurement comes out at 4.7 angstroms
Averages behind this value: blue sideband 3.34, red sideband 3.77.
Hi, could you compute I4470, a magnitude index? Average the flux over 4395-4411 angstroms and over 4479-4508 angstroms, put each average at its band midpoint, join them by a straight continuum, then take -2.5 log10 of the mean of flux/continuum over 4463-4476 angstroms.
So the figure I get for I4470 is 0.03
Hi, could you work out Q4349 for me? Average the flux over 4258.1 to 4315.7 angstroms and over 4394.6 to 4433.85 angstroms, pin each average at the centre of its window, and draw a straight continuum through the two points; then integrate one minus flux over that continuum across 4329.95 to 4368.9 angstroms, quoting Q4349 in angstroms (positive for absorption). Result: -1.1 angstroms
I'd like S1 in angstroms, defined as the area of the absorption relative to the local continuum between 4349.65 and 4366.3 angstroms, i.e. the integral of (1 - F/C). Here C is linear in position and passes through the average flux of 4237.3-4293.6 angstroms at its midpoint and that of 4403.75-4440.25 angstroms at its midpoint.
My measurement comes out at 0.1 angstroms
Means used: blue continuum 3.41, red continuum 3.97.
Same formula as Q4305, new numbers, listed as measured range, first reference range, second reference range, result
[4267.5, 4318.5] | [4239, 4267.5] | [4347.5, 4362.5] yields 6.4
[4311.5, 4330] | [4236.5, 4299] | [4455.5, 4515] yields 1.2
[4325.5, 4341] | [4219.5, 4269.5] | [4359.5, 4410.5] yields 0.2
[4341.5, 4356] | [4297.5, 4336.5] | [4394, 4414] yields -0.5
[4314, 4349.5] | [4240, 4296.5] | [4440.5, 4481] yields 1.1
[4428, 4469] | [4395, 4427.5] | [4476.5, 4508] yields 1.7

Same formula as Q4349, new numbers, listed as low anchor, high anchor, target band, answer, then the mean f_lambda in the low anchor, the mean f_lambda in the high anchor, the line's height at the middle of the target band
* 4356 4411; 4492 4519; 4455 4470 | 1.4 angstroms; 3.78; 4.66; 4.35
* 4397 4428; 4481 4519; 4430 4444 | 0.3 angstroms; 3.91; 4.63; 4.11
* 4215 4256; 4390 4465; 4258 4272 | 0.1 angstroms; 3.36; 4.02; 3.47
